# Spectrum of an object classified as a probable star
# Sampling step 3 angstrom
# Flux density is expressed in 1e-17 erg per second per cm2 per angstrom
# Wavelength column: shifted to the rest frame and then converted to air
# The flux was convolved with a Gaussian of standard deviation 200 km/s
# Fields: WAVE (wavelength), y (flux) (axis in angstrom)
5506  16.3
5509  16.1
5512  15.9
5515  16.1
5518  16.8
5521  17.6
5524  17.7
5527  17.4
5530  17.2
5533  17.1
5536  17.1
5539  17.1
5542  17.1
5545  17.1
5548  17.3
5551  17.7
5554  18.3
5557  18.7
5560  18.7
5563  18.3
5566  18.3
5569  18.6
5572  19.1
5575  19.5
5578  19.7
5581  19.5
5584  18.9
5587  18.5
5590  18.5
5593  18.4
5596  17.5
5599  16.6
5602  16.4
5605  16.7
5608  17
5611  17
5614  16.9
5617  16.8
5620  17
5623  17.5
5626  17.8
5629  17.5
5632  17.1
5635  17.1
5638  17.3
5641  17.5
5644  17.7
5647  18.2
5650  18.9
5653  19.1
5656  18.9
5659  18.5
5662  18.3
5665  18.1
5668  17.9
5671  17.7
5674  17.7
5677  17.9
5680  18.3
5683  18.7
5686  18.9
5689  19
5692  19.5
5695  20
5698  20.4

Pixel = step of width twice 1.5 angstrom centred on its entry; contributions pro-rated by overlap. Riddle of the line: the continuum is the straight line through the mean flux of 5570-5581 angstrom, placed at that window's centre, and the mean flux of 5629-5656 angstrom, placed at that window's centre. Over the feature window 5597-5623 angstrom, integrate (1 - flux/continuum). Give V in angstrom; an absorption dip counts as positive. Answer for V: 2.5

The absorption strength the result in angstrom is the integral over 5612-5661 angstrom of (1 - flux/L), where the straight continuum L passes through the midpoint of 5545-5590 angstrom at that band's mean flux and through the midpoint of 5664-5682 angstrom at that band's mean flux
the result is 1.2 angstrom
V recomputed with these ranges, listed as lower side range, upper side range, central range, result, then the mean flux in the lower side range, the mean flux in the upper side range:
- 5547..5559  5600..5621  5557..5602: -2.6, 18.1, 16.8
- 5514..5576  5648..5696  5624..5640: 0.8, 17.8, 18.6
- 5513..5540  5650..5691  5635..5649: 0.4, 17.1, 18.4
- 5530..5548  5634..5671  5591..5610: 0.6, 17.1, 18.1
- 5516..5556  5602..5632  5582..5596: -1.1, 17.3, 17.1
